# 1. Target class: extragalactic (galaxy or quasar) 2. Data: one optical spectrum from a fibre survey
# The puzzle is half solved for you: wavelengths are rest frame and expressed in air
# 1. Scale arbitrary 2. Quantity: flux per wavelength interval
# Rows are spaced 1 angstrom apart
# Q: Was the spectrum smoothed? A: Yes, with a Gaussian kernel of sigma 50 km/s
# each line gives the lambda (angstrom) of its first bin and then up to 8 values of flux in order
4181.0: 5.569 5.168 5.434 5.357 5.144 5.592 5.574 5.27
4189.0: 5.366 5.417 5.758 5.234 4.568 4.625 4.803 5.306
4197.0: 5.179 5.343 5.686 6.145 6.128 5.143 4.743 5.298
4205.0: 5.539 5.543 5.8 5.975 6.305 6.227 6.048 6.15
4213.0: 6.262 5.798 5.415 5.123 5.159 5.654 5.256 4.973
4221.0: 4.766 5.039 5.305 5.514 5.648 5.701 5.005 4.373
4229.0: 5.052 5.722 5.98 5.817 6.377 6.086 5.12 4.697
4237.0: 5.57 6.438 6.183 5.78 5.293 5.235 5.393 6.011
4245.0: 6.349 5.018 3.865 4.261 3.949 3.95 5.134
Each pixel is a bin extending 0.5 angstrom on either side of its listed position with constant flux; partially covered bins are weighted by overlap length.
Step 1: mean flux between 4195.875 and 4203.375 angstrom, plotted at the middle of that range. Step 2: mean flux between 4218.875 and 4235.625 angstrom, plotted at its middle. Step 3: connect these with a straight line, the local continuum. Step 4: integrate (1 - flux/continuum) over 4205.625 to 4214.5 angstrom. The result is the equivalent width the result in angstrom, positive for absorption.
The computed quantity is -0.9 angstrom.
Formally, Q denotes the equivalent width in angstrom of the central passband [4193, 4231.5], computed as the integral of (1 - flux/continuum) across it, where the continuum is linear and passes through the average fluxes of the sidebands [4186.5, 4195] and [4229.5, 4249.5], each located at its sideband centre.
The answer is -1.0 angstrom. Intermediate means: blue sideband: 5.2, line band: 5.45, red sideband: 5.46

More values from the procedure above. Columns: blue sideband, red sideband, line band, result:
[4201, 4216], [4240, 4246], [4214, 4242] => 1.05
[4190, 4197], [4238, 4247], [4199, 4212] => -1.35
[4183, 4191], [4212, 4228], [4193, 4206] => 0.22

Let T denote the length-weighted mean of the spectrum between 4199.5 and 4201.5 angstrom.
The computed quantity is 6.14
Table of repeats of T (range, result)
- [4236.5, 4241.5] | 5.85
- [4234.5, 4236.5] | 4.91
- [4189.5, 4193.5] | 5.24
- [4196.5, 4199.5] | 5.4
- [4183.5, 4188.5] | 5.39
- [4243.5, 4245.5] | 6.18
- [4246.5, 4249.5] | 4.03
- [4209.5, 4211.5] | 6.14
